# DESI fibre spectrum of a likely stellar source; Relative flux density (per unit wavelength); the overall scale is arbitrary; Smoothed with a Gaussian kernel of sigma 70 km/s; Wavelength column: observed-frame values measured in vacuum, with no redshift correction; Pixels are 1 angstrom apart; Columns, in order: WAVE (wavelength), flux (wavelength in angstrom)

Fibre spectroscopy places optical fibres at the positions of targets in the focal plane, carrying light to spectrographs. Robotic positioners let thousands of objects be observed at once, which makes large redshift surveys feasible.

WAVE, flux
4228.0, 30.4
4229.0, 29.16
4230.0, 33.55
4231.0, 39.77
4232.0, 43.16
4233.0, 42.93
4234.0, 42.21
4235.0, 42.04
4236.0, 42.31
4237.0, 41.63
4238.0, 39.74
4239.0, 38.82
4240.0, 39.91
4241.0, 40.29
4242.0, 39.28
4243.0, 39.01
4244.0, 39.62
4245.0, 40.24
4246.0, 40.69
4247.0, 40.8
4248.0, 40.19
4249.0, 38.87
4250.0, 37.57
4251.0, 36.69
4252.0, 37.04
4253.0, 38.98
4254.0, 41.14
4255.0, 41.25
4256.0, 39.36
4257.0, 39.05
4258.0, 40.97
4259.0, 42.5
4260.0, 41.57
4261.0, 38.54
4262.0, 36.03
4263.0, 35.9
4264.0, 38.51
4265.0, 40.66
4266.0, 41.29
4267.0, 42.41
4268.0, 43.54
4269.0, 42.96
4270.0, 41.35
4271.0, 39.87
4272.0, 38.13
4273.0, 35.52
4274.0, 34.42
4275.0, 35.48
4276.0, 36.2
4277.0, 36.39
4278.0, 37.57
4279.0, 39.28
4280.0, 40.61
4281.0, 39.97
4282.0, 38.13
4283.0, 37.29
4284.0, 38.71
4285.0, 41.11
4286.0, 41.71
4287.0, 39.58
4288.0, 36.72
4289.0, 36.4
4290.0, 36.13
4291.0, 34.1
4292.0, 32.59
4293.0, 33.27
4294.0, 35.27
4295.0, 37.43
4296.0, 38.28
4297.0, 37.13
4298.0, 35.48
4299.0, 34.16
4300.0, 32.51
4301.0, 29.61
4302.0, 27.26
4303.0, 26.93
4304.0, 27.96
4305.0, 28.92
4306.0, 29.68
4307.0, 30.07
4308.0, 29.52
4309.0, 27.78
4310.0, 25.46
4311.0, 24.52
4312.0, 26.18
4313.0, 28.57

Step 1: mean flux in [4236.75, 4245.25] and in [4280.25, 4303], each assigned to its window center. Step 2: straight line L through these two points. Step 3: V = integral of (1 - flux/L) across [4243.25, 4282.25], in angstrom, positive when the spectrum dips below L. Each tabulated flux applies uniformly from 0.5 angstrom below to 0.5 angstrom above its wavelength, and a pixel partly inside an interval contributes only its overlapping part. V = -1.1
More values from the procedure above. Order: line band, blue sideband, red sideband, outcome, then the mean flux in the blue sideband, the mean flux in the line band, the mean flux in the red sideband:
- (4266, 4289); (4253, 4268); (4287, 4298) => -0.68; 40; 38.9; 35.9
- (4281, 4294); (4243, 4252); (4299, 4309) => -1.99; 39.2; 37.2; 29.3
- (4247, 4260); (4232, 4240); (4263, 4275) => 0.26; 41.4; 39.6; 39.5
